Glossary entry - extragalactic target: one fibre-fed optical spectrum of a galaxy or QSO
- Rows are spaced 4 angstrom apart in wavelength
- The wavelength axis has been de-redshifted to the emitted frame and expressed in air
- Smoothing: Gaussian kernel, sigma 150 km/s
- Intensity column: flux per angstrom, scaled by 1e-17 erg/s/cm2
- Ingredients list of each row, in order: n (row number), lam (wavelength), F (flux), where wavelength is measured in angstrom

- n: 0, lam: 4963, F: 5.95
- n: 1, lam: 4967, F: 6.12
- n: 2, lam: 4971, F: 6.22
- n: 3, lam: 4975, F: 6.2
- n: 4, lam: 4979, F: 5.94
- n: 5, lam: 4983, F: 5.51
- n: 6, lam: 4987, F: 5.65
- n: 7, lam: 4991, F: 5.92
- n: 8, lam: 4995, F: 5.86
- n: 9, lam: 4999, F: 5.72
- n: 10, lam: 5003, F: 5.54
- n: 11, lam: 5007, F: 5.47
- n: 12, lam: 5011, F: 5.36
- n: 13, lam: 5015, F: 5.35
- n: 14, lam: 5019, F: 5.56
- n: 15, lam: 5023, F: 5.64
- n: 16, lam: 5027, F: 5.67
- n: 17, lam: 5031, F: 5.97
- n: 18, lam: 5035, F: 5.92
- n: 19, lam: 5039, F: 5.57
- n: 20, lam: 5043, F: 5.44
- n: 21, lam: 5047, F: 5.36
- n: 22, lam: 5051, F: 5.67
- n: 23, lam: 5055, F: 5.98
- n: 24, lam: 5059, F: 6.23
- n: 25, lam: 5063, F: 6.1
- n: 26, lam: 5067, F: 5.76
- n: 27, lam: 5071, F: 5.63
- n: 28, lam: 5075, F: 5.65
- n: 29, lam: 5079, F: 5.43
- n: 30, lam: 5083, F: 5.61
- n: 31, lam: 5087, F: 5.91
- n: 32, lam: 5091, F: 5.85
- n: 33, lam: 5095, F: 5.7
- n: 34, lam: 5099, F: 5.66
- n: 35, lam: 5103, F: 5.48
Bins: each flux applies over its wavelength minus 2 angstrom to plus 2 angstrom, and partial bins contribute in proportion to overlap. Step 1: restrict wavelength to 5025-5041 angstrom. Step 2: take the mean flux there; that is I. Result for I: 5.78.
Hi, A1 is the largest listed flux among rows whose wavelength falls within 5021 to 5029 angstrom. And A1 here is 5.67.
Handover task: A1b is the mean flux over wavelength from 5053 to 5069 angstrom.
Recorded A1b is 6.02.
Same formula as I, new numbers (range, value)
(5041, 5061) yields 5.74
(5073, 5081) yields 5.54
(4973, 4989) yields 5.83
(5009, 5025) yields 5.48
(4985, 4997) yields 5.81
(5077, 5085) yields 5.52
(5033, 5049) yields 5.57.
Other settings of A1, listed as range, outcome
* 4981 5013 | 5.92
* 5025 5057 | 5.98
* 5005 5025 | 5.64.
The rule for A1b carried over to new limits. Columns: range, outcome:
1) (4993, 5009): 5.65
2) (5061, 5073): 5.83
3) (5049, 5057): 5.83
